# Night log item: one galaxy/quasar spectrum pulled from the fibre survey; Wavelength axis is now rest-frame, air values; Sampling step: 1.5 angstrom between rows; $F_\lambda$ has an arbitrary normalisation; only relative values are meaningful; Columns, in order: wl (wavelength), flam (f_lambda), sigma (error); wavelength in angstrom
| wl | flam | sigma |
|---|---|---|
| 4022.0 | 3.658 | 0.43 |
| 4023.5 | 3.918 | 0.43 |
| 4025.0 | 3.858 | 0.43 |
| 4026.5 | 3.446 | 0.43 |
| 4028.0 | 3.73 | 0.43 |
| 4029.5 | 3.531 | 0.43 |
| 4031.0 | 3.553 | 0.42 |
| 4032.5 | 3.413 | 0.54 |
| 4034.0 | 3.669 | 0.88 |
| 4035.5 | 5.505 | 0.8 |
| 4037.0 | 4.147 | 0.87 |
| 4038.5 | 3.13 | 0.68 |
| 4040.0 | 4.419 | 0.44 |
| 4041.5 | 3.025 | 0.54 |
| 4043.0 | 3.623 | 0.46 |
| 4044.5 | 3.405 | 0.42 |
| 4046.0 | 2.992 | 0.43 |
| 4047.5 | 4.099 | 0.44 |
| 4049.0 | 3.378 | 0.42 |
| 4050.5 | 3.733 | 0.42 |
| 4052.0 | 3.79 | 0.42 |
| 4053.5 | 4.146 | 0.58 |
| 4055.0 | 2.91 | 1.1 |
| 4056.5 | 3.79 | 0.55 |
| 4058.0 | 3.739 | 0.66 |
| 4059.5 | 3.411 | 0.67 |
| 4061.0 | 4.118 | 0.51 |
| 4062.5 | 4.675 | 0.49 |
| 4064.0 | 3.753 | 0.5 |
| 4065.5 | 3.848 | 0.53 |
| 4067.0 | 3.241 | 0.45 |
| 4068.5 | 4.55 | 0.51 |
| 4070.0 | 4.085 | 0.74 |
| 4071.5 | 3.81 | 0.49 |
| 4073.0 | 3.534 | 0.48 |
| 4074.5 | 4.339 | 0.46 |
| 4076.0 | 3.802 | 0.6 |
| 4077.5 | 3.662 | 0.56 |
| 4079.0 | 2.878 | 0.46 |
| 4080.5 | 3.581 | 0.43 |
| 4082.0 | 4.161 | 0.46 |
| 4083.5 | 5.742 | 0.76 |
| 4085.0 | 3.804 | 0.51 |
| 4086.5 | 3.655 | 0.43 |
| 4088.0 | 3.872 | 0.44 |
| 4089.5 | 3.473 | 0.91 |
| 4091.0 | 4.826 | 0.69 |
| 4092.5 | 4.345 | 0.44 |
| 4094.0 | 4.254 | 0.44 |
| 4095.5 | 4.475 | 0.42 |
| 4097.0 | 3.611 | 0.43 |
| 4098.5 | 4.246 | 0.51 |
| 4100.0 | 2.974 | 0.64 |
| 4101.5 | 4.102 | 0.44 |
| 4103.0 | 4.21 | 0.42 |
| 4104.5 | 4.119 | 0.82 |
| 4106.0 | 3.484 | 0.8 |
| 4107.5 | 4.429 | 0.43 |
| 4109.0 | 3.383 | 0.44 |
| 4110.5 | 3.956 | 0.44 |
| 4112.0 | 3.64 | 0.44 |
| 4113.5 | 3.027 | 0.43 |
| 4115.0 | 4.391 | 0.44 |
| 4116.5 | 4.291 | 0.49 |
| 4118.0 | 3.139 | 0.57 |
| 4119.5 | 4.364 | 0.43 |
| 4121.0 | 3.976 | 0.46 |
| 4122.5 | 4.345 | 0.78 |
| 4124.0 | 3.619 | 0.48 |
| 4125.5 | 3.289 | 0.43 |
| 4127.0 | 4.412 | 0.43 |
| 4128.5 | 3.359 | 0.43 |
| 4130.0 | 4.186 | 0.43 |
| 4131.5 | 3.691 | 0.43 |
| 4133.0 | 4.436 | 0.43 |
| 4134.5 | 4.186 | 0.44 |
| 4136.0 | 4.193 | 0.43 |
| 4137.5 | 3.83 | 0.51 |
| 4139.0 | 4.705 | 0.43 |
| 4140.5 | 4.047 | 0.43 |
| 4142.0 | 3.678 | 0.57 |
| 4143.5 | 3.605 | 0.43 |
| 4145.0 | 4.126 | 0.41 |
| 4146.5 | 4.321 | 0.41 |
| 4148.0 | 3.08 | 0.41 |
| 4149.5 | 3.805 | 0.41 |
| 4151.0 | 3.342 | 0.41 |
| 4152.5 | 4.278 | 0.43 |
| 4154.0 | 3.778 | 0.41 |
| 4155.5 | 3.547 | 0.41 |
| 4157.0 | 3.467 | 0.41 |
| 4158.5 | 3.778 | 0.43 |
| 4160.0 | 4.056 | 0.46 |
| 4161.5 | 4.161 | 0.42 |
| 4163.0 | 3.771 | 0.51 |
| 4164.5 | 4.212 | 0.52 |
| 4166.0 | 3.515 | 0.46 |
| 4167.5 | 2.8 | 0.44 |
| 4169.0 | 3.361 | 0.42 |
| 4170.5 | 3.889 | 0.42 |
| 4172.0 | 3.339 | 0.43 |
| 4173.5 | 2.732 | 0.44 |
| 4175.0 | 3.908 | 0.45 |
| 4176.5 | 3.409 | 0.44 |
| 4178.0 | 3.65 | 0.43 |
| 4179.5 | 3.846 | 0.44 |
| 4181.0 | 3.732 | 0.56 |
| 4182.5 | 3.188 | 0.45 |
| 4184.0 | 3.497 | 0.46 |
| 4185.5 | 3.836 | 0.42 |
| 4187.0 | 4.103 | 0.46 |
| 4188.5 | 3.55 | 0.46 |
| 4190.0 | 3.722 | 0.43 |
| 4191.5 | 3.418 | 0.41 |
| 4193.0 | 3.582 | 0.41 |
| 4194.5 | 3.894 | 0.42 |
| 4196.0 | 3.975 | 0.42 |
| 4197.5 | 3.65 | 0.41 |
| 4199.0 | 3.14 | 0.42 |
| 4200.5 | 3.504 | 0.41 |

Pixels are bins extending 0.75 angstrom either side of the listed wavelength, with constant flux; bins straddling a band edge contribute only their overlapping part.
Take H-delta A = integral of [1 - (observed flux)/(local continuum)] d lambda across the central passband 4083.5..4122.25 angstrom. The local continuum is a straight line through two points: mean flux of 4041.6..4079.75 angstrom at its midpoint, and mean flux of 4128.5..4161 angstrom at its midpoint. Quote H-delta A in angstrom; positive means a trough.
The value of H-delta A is -1.6 angstrom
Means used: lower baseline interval 3.72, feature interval 3.96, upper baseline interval 3.9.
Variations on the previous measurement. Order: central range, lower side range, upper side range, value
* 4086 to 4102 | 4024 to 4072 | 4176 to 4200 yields -1.1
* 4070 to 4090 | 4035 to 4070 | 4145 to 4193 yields -0.6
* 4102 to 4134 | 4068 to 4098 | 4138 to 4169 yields 0.1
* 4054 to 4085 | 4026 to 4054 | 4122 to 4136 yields -0.7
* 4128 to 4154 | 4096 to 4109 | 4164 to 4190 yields -1.5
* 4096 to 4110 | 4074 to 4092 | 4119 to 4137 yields 0.5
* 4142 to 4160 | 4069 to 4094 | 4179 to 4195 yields 0.1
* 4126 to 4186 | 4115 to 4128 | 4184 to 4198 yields 1.2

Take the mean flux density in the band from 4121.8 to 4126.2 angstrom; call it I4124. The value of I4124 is 3.75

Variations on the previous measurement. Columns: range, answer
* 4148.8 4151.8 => 3.58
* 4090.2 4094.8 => 4.46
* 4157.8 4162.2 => 4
